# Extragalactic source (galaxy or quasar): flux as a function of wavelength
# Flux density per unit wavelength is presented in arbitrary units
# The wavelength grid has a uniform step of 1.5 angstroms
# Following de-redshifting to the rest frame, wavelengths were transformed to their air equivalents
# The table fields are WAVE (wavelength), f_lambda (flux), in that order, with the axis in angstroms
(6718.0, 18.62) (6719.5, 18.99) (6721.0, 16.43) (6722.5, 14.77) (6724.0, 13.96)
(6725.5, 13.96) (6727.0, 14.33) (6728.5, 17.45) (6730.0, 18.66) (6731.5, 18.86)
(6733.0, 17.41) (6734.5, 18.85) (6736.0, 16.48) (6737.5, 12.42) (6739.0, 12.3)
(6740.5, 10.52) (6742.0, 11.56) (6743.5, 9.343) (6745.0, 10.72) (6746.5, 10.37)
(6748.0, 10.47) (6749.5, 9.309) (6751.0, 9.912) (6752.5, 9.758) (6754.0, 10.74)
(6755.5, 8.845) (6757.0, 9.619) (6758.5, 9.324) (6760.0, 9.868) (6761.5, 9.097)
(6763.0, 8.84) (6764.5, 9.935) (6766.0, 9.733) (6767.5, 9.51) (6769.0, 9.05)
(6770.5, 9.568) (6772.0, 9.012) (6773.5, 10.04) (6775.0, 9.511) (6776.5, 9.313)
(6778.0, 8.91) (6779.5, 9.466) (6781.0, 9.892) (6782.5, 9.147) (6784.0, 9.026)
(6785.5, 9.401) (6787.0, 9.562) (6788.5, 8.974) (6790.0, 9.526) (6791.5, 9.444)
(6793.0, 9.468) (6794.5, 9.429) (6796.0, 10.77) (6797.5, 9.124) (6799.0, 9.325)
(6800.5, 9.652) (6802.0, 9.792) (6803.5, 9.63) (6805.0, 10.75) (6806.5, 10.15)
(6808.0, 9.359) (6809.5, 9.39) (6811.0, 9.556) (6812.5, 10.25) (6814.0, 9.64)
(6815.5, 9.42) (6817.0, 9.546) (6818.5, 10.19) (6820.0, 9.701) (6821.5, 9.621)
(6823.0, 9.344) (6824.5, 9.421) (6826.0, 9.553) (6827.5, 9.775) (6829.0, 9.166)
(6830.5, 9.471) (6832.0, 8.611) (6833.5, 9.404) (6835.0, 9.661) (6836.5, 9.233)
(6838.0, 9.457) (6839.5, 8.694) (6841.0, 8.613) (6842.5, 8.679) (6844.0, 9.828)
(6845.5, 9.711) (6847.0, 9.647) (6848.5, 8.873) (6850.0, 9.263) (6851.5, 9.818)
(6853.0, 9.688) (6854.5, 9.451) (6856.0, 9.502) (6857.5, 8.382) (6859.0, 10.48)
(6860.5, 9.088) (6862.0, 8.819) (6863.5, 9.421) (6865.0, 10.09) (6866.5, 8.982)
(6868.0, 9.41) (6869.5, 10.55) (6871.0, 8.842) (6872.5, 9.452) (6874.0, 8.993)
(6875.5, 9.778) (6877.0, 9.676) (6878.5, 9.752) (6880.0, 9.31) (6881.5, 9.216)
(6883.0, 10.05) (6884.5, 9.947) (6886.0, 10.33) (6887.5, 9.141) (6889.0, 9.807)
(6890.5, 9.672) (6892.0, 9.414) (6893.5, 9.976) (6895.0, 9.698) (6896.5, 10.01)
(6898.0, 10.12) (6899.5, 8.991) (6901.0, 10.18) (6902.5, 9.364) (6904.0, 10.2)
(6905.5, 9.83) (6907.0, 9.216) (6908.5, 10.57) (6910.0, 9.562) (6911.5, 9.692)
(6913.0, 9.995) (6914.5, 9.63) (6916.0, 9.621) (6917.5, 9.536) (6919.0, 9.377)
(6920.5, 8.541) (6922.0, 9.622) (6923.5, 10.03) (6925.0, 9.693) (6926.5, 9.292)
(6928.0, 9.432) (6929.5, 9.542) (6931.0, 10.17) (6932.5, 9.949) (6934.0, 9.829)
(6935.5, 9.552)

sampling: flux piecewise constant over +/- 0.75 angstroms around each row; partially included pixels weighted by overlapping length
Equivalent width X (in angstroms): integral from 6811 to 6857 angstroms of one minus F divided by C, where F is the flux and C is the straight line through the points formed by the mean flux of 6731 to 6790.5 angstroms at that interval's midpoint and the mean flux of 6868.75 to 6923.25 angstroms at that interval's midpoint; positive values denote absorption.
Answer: 2.9 angstroms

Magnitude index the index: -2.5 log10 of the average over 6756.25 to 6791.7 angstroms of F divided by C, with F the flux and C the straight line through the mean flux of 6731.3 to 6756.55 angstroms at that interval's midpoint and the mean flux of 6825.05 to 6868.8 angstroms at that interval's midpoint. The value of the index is 0.195 mag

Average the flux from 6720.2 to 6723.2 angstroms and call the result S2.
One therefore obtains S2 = 15.7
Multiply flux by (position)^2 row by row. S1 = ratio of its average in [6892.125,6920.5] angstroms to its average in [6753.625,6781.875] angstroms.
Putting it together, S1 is 1.07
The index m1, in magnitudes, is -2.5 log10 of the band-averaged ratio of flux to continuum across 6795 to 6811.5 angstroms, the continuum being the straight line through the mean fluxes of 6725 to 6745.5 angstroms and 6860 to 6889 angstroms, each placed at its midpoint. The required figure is 0.23 mag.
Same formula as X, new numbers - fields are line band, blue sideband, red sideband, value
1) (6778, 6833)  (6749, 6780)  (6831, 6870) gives -0.8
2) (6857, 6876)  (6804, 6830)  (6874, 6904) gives 0.6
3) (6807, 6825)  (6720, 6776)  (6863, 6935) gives 2.1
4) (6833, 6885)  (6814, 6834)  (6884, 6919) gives 1.0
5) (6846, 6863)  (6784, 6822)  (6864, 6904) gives 0.5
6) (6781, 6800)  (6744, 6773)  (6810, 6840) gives 0.3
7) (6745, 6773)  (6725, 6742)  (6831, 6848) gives 8.6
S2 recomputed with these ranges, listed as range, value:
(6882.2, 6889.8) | 9.85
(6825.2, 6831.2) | 9.49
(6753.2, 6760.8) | 9.68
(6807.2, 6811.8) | 9.45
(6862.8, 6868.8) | 9.49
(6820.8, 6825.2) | 9.46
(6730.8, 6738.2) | 16.8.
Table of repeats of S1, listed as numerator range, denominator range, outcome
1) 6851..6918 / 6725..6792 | 0.90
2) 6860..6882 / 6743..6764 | 1.00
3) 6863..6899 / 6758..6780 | 1.06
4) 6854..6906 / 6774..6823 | 1.02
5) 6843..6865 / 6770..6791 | 1.03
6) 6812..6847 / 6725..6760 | 0.77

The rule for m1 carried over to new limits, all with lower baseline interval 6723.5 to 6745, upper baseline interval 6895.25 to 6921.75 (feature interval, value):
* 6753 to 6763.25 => 0.41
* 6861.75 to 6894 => 0.10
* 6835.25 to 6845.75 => 0.25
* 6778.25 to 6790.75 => 0.37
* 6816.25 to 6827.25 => 0.25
